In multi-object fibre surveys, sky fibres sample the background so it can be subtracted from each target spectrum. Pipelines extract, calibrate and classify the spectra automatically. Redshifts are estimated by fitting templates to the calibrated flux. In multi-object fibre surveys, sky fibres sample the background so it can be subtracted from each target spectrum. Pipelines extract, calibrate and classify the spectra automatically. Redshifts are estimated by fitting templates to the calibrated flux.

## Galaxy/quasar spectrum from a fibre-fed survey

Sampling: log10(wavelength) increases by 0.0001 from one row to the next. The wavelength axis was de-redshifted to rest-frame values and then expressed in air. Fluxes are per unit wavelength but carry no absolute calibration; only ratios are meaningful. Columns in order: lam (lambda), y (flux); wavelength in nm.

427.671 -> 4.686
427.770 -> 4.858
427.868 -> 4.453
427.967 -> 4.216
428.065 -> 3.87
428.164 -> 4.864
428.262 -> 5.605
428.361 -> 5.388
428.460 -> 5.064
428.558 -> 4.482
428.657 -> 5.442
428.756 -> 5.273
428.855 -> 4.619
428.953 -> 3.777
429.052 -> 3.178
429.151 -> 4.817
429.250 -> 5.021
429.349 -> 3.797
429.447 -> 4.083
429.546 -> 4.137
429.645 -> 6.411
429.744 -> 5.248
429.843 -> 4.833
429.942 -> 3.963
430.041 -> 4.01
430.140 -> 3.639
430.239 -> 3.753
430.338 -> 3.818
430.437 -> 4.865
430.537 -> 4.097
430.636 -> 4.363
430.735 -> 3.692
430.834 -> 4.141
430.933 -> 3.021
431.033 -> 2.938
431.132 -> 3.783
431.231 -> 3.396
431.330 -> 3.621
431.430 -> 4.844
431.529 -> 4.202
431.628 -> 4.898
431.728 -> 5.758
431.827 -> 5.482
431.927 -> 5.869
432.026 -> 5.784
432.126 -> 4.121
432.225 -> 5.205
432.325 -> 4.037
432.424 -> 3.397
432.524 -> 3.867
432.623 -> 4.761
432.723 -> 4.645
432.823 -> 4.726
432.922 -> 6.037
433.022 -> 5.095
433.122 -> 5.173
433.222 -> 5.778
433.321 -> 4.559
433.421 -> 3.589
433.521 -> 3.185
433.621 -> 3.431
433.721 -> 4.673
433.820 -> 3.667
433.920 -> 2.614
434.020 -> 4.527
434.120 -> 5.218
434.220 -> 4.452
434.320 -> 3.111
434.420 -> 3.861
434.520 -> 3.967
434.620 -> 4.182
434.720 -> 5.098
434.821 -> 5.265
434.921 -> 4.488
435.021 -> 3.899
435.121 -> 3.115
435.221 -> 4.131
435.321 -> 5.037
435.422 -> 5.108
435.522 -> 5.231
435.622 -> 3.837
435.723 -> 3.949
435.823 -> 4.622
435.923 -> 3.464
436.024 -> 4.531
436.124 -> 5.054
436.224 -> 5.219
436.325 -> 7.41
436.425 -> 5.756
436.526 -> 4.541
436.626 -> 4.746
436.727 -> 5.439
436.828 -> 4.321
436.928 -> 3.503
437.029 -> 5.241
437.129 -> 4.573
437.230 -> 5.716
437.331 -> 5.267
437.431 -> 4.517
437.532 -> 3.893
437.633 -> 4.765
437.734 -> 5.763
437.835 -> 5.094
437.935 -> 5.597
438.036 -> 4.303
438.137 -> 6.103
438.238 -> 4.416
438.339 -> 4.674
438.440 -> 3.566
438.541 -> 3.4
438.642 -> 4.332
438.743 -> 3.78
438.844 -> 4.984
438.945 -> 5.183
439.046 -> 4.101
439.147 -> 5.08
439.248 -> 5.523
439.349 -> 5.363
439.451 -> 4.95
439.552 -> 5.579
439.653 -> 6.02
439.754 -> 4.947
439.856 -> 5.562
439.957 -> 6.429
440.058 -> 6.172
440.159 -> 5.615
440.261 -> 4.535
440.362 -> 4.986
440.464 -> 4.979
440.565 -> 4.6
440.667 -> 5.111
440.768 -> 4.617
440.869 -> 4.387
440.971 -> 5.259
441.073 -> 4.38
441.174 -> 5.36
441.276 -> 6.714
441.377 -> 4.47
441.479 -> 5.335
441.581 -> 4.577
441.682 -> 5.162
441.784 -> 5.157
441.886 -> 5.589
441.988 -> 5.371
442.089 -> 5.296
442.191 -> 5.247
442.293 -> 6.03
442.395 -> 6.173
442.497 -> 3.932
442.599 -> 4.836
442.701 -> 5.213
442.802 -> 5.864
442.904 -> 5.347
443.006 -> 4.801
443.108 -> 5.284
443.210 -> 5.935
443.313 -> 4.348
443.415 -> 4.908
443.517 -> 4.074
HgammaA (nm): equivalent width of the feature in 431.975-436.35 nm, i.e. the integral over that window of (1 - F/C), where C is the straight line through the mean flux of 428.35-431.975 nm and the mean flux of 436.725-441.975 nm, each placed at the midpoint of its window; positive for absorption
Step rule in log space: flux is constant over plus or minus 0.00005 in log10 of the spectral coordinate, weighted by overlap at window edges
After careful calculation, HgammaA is 0.18 nm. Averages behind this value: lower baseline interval 4.41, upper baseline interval 4.98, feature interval 4.46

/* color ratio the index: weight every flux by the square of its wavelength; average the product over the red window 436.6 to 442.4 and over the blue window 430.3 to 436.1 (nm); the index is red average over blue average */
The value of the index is 1.19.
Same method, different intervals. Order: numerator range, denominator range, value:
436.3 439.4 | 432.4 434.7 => 1.15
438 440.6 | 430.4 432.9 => 1.17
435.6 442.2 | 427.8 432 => 1.16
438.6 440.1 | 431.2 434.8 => 1.20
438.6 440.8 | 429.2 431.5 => 1.29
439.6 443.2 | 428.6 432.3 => 1.25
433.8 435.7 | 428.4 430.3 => 0.97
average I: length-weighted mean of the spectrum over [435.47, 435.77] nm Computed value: 4.35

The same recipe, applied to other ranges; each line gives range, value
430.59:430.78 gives 4.03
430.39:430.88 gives 4.23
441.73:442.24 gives 5.33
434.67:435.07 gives 4.68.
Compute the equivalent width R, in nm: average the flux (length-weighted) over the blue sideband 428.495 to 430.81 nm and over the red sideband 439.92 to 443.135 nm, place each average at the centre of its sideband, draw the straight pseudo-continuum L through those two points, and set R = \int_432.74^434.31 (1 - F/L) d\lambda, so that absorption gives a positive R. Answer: 0.08 nm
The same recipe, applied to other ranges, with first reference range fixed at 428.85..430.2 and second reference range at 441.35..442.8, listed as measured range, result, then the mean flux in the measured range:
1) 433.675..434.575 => 0.13 nm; 4.01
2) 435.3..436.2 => 0.05 nm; 4.54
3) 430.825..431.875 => 0.07 nm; 4.19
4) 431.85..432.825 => -0.02 nm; 4.66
